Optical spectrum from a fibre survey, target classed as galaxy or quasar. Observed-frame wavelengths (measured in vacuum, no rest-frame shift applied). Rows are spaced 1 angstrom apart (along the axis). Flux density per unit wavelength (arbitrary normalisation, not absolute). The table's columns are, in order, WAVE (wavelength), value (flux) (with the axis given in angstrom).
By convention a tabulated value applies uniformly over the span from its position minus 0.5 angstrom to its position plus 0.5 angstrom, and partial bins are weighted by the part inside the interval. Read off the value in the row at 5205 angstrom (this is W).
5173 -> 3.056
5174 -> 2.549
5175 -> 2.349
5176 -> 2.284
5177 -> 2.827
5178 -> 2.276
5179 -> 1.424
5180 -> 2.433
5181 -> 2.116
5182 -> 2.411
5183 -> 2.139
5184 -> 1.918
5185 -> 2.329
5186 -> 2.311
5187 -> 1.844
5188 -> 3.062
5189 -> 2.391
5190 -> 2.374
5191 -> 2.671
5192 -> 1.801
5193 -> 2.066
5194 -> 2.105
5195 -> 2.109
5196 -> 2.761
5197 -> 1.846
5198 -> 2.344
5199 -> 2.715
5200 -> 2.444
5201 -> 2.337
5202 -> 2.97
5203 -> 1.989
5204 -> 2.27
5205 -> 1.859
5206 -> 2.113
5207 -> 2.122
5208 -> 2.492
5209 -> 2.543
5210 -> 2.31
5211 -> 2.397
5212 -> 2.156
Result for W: 1.859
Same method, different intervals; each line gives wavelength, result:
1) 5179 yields 1.424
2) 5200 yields 2.444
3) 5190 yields 2.374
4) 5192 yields 1.801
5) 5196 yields 2.761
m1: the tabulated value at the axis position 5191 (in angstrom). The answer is 2.671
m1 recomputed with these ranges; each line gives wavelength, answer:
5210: 2.31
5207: 2.122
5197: 1.846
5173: 3.056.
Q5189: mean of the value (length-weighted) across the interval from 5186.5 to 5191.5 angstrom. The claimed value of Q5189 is 2.47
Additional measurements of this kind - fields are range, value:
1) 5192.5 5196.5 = 2.26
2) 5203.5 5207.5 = 2.09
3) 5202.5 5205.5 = 2.04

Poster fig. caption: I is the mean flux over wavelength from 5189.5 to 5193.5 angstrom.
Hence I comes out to 2.23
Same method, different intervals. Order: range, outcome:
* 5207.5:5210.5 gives 2.45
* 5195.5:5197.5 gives 2.3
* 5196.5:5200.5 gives 2.34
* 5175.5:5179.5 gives 2.2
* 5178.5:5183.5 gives 2.1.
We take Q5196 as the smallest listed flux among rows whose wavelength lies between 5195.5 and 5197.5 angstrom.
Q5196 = 1.846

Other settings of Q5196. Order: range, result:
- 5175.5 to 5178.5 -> 2.276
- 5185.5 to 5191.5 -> 1.844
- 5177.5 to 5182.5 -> 1.424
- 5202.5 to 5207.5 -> 1.859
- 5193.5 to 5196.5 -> 2.105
